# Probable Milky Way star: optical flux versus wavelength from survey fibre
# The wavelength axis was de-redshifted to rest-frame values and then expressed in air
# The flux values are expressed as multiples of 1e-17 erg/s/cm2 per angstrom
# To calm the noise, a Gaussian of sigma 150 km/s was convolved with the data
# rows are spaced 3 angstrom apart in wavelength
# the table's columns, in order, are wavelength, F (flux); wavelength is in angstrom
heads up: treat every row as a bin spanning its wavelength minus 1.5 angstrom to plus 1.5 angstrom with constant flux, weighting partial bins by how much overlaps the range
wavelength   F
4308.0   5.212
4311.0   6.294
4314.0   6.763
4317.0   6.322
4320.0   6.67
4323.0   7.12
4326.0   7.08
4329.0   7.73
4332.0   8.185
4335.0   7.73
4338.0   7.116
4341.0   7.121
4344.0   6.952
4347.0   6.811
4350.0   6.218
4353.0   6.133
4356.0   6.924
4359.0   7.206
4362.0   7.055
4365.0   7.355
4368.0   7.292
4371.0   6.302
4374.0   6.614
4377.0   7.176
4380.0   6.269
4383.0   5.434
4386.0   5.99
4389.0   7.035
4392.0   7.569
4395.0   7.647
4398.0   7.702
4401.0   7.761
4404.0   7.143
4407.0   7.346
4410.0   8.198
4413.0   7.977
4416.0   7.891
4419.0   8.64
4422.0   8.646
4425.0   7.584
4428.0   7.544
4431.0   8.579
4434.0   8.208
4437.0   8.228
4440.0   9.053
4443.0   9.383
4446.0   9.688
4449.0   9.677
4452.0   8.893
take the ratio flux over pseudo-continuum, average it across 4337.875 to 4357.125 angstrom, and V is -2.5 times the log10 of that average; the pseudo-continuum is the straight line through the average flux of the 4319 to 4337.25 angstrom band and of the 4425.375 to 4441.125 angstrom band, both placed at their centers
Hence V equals 0.130 mag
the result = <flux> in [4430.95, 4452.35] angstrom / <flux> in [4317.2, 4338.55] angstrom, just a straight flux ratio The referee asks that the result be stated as 1.23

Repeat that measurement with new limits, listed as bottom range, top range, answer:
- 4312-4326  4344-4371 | 1.02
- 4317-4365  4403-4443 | 1.15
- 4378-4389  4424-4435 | 1.31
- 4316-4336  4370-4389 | 0.87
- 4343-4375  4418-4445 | 1.24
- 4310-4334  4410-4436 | 1.15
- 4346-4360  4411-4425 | 1.24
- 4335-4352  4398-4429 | 1.14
